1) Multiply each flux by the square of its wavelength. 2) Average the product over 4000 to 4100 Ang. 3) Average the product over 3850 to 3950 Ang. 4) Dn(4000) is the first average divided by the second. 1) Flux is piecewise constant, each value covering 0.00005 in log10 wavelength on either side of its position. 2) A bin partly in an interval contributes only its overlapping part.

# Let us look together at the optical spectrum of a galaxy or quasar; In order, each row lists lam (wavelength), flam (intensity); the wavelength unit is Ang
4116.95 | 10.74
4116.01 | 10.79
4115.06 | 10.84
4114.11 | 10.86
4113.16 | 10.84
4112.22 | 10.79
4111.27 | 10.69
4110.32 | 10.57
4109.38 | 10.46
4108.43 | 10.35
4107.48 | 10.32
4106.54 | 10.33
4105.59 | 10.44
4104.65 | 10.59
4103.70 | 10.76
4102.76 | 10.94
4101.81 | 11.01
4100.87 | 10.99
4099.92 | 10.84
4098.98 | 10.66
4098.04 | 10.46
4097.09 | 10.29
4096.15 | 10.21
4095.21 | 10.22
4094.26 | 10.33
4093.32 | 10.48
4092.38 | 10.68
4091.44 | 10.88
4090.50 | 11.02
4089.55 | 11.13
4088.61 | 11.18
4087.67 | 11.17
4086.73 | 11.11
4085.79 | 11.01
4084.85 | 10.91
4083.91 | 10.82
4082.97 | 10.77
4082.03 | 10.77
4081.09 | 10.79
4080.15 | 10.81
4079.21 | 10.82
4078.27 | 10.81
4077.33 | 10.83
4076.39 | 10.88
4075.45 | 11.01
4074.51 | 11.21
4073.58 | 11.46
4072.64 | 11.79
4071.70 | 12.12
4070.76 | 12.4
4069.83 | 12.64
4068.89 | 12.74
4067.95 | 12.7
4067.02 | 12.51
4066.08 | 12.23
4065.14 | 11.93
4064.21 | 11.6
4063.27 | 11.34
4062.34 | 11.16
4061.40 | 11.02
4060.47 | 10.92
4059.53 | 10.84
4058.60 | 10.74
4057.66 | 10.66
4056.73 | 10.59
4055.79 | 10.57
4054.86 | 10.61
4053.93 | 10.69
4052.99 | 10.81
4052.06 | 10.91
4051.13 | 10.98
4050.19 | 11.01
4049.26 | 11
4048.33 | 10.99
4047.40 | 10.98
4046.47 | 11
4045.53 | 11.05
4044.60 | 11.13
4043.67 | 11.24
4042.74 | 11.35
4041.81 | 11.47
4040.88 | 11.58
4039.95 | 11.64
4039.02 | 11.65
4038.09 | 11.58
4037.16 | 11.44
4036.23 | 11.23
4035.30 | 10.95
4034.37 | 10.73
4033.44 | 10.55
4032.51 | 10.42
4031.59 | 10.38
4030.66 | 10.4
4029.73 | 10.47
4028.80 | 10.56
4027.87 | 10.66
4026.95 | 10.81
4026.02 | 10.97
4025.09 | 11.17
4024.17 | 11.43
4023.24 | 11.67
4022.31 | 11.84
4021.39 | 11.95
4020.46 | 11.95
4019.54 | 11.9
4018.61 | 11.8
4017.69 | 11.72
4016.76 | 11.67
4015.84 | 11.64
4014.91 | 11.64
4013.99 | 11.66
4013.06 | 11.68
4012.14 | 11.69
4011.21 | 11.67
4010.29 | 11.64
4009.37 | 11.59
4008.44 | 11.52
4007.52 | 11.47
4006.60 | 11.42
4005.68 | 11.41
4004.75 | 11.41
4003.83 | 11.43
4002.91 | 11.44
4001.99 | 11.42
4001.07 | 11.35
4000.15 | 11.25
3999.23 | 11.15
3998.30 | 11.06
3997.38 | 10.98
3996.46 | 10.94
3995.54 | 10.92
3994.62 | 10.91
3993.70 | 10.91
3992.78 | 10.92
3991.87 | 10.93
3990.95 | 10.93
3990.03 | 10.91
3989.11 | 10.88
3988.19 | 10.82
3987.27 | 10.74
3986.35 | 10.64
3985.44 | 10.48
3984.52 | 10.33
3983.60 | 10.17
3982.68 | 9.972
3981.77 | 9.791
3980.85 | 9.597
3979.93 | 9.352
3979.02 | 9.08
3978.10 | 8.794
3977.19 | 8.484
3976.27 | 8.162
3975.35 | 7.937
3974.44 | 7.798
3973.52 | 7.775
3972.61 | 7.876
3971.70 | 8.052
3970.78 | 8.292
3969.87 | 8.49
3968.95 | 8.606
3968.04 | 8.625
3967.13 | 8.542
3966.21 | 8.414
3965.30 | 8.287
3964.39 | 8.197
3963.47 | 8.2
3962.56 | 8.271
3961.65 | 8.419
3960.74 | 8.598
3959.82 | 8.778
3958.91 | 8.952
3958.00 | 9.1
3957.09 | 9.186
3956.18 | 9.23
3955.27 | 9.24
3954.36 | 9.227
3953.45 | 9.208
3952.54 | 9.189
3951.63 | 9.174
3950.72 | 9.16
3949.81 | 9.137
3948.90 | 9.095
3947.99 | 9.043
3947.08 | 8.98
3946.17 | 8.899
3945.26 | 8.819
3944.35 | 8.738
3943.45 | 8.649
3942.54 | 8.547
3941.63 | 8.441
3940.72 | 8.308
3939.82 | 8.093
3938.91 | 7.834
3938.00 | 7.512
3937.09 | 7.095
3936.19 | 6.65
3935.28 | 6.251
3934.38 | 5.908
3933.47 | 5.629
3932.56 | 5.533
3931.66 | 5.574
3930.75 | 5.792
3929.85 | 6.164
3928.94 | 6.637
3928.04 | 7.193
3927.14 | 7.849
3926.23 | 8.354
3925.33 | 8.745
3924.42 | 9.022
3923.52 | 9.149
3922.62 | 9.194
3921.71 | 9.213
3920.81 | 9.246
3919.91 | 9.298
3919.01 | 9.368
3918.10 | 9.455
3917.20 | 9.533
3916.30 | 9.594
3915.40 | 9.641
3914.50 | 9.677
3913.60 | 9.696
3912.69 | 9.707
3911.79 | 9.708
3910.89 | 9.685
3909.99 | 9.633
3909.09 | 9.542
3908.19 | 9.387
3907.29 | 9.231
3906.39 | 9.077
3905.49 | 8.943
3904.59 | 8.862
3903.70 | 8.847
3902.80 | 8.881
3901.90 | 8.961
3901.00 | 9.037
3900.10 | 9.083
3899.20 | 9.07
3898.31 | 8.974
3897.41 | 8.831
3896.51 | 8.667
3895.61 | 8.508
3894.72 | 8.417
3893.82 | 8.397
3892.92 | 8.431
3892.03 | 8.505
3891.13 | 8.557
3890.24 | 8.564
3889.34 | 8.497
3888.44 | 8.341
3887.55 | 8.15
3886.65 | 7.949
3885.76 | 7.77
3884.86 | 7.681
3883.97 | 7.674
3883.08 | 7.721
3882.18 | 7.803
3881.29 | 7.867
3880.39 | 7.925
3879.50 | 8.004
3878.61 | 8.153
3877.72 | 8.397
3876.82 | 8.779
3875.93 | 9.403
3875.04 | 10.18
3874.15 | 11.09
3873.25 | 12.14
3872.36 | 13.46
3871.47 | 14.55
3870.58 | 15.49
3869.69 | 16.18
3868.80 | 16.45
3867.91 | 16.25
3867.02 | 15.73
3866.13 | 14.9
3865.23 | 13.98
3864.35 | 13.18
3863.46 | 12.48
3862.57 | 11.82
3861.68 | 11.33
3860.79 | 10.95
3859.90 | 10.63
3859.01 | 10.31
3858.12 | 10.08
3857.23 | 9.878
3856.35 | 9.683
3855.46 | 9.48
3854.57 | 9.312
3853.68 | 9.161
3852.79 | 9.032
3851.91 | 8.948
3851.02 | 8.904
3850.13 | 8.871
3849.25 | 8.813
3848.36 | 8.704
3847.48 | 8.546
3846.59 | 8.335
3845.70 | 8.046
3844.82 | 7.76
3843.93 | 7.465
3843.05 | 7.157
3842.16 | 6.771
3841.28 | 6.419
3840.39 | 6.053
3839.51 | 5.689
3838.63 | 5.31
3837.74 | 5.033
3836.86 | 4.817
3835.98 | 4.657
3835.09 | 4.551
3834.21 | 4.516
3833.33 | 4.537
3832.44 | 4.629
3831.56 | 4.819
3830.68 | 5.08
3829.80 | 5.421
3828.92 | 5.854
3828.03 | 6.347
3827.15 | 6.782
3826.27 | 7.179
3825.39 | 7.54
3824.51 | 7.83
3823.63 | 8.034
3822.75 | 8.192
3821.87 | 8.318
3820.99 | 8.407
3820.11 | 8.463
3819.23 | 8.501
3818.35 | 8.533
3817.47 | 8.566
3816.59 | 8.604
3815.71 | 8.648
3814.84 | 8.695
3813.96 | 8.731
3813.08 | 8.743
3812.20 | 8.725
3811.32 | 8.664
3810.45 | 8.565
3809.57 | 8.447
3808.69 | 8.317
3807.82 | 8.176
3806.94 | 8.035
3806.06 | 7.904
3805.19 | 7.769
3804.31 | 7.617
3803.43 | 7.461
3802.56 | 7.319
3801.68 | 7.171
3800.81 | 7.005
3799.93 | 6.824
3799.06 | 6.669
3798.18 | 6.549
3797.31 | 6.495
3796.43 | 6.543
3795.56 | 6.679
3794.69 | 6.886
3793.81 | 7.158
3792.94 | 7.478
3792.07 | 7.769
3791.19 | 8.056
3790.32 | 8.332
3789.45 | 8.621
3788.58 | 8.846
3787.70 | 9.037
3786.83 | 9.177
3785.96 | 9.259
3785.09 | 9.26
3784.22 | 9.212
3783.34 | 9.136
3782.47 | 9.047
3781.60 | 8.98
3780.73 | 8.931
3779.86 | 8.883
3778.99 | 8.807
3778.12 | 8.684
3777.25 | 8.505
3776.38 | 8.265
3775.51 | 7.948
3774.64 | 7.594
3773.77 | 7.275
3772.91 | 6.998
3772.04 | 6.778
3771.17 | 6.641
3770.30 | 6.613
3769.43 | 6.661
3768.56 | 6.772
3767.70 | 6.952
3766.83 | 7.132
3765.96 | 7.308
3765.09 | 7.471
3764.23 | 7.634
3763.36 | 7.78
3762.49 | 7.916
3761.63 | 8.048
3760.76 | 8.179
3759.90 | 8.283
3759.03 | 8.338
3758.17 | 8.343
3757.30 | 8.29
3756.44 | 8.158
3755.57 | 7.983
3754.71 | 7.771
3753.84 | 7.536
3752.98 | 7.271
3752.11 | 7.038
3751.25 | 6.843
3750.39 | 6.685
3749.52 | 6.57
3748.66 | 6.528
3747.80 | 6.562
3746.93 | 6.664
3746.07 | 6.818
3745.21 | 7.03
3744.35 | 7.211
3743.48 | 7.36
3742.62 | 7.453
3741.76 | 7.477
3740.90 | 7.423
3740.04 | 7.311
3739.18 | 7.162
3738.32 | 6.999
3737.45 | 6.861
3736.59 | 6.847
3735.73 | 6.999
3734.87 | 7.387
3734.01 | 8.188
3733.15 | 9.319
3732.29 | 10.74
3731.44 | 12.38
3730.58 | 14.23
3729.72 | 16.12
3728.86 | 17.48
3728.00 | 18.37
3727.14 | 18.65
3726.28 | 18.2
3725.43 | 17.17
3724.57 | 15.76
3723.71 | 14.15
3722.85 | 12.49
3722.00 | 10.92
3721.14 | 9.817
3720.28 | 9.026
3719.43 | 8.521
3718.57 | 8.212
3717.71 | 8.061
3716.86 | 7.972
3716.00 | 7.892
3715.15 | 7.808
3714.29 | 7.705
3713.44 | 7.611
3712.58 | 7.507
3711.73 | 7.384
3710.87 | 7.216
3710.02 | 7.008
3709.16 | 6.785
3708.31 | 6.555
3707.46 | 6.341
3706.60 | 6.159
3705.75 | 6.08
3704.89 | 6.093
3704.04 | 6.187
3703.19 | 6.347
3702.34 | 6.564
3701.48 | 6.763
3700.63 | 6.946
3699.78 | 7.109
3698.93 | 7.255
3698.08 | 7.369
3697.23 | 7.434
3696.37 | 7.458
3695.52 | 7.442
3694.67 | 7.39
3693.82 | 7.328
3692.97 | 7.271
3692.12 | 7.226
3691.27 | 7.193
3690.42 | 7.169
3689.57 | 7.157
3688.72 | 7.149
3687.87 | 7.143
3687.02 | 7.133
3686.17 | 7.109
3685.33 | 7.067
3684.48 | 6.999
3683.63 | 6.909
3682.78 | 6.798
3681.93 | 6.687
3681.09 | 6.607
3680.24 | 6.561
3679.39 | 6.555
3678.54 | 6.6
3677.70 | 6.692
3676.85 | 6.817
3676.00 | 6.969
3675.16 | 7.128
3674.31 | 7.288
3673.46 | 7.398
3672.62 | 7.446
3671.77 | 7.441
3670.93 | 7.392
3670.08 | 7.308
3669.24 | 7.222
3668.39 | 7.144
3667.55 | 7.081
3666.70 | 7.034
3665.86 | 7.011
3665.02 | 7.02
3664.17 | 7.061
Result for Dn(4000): 1.3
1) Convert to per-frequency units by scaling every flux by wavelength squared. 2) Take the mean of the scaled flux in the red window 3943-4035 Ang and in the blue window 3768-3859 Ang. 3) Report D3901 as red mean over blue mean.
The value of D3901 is 1.4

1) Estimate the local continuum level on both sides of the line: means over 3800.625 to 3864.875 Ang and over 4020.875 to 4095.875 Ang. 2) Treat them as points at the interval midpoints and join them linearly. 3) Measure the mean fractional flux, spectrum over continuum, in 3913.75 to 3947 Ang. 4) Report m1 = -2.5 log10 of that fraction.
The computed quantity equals 0.16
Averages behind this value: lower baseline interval 7.97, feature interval 8.07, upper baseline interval 11.1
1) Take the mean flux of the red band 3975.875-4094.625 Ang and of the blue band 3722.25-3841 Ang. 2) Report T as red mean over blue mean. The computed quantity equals 1.36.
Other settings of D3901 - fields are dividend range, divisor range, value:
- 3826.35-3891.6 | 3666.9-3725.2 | 1.29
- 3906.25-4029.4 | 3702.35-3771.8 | 1.25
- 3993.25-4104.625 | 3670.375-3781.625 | 1.62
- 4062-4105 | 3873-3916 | 1.38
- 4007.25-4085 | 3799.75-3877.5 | 1.42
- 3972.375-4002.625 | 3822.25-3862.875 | 1.44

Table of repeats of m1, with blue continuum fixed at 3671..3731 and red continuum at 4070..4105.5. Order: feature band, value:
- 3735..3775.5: 0.21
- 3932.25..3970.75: 0.21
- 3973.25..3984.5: 0.14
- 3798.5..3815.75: 0.16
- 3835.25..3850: 0.35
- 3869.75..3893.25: 0.03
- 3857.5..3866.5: -0.24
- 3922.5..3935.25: 0.36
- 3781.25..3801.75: 0.15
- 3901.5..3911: 0.07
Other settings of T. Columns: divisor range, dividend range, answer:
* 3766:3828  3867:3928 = 1.20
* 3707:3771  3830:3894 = 1.03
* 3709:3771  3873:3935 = 0.96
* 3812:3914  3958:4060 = 1.18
